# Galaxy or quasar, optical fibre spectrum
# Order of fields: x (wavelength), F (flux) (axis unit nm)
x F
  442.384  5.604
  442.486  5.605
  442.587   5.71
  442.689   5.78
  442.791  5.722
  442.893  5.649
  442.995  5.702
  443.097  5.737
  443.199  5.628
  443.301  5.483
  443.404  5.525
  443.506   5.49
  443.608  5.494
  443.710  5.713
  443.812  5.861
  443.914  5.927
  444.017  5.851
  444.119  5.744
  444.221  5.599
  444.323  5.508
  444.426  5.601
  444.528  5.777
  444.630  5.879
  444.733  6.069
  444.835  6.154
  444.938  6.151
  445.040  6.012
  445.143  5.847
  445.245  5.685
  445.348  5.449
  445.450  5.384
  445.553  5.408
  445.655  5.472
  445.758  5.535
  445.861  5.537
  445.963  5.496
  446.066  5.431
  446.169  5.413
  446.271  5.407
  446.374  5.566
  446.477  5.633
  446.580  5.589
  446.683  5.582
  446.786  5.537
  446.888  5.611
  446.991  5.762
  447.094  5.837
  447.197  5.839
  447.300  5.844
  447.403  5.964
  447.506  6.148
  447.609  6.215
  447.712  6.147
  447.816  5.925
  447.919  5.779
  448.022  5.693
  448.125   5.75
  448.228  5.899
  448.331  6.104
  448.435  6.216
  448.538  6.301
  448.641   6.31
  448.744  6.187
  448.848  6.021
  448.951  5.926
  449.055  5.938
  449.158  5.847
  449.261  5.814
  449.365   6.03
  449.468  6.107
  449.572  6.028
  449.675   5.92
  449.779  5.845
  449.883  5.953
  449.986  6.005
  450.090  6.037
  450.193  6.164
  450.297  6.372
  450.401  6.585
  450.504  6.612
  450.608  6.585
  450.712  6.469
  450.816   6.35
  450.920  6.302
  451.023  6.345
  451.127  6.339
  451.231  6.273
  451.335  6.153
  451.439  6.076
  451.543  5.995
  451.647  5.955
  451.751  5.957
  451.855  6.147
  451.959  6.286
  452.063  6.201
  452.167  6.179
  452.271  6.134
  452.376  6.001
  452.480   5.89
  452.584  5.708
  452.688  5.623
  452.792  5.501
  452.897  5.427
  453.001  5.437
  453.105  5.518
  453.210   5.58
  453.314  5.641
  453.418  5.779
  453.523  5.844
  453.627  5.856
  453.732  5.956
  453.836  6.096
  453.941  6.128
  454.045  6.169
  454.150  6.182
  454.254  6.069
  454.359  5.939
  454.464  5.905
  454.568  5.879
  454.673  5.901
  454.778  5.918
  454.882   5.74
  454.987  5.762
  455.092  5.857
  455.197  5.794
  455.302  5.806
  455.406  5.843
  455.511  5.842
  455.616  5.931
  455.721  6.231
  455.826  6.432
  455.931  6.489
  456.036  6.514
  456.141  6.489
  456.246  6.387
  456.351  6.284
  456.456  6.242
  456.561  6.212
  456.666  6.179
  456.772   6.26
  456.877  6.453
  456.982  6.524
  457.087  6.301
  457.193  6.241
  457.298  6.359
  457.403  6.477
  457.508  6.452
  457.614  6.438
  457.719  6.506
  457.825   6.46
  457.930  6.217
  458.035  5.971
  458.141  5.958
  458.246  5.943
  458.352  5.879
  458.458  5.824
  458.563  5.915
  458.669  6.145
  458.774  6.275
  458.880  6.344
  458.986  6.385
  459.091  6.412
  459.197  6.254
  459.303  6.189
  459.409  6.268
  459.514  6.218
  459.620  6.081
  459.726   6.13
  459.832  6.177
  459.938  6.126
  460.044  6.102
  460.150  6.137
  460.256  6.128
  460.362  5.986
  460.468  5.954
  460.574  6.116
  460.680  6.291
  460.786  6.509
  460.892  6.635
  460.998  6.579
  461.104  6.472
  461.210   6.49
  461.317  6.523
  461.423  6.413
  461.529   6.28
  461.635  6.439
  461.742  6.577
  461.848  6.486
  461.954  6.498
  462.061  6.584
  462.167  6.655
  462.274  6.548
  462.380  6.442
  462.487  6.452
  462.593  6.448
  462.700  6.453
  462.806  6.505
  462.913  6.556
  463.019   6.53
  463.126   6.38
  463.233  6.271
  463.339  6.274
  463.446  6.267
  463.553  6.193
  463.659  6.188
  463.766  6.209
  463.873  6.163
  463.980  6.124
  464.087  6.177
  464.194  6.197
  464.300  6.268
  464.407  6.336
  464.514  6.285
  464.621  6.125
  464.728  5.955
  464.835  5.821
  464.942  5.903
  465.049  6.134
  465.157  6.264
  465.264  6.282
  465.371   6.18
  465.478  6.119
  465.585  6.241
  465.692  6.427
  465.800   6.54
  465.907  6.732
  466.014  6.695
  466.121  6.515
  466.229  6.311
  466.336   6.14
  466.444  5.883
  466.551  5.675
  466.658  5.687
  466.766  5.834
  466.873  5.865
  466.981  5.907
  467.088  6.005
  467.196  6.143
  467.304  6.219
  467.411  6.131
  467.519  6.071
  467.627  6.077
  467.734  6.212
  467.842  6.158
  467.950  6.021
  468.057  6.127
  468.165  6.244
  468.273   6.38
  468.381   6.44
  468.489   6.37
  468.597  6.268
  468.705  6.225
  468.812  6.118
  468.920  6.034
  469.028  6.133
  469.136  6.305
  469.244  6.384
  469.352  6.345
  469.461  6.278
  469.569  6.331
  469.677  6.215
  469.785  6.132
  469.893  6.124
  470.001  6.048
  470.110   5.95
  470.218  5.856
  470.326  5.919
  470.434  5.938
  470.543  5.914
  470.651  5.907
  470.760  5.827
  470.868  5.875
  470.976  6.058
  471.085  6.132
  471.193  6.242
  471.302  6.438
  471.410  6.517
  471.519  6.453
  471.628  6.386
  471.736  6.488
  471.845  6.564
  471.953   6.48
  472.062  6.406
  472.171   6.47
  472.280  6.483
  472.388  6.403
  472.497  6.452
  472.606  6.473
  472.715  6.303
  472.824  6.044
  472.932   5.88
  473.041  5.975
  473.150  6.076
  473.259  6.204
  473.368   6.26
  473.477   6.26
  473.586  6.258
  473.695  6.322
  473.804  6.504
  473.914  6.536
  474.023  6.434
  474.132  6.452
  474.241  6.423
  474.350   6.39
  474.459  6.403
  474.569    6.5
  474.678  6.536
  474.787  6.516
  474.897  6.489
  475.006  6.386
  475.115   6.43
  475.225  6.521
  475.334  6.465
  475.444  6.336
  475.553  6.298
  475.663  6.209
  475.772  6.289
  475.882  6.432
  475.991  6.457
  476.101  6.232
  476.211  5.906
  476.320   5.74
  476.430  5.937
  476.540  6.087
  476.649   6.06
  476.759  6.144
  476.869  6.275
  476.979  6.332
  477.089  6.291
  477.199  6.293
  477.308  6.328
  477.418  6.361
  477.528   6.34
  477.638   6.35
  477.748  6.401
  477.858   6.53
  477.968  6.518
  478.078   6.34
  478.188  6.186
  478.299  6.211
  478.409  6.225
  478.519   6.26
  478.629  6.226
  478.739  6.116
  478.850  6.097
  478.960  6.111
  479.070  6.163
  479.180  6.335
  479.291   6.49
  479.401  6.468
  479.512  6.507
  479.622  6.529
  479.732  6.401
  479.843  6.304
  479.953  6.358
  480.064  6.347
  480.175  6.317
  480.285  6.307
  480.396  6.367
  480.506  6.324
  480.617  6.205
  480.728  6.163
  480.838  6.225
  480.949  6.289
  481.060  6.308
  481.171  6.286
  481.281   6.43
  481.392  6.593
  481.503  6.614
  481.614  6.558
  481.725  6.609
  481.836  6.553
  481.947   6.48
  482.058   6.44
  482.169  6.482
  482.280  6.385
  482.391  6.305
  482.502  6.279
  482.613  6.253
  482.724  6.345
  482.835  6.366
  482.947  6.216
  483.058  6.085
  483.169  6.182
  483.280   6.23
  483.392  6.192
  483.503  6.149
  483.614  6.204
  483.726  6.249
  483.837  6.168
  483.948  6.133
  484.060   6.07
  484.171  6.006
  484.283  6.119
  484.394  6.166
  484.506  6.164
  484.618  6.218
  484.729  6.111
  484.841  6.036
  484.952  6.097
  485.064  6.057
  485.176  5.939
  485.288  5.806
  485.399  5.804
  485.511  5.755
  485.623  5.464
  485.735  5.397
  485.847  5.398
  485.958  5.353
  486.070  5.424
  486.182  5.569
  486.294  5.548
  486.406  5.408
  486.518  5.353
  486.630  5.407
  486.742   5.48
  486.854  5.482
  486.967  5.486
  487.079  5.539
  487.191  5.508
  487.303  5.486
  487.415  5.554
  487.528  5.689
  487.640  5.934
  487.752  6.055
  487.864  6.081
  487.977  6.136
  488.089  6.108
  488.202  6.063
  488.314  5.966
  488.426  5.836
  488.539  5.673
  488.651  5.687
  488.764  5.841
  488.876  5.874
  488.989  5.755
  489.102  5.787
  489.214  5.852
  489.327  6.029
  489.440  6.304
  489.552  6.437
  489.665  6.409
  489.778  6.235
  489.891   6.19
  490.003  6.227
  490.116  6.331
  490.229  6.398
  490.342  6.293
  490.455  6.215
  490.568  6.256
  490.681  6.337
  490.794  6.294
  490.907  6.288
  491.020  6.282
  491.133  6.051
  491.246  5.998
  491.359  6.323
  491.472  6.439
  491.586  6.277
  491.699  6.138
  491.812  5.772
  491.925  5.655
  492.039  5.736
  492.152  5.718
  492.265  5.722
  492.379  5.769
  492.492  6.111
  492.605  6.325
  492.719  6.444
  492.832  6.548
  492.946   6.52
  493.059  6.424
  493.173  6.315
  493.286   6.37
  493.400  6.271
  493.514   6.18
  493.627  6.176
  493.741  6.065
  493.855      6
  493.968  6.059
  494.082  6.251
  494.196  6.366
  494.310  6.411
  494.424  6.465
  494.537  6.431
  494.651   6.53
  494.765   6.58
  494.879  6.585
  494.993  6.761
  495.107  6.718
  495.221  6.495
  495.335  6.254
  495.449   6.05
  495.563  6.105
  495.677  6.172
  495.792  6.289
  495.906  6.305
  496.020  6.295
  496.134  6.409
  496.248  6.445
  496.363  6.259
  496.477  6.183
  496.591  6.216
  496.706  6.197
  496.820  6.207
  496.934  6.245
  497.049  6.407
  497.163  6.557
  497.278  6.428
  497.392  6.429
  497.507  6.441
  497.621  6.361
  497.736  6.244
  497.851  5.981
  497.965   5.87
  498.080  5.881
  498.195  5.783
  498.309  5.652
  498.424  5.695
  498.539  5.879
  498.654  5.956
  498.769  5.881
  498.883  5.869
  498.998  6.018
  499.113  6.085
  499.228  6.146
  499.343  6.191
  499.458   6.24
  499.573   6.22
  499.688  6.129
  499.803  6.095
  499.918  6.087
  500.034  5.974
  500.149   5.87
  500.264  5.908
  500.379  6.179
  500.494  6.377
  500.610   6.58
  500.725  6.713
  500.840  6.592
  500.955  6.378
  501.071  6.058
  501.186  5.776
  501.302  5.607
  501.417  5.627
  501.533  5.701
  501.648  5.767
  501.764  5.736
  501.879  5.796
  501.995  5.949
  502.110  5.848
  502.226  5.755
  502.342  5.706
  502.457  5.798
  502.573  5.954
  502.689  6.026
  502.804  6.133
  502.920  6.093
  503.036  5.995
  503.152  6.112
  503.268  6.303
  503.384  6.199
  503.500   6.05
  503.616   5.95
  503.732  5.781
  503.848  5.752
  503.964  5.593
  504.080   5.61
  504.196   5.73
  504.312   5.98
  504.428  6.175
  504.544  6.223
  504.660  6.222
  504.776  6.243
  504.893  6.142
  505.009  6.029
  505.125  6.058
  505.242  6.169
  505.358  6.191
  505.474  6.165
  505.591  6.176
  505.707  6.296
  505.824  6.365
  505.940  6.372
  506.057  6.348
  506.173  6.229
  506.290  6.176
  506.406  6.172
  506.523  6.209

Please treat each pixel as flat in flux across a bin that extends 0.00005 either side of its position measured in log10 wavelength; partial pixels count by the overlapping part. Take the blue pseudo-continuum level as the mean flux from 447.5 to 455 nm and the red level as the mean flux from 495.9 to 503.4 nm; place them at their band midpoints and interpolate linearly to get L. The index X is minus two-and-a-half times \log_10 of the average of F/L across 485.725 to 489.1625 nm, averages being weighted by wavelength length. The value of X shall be 0.07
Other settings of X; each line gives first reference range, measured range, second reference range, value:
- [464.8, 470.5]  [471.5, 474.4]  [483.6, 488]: -0.05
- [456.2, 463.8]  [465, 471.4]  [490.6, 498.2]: 0.02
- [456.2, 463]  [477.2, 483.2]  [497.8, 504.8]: -0.03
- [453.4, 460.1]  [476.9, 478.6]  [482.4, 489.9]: -0.06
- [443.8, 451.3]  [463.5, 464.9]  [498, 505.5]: -0.04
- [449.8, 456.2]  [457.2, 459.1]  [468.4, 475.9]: -0.02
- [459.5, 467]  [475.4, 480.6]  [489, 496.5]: 0.00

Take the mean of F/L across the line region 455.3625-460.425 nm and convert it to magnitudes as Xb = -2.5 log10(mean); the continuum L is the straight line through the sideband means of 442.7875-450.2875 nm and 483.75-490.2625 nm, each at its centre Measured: -0.07 mag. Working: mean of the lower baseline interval 5.8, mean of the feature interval 6.22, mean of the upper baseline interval 5.87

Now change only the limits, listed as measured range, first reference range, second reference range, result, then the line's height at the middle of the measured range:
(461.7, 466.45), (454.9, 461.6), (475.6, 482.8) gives -0.01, 6.25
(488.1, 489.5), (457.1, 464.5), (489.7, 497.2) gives 0.06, 6.26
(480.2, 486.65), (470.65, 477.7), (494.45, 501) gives 0.03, 6.27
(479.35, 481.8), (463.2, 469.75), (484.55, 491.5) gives -0.07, 6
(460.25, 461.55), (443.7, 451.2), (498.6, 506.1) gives -0.07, 5.94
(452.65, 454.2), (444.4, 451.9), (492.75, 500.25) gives 0.03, 5.97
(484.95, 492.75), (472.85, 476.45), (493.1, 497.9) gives 0.07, 6.32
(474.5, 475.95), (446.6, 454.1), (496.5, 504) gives -0.07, 6.02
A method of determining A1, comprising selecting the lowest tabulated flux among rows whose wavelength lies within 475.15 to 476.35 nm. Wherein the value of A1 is 5.74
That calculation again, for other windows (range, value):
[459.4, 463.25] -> 5.954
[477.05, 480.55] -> 6.097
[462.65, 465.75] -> 5.821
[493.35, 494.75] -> 6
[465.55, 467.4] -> 5.675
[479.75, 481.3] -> 6.163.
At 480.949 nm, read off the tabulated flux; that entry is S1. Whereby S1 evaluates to 6.289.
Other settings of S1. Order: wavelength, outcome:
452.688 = 5.623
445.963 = 5.496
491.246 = 5.998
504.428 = 6.175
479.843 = 6.304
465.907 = 6.732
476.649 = 6.06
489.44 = 6.304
